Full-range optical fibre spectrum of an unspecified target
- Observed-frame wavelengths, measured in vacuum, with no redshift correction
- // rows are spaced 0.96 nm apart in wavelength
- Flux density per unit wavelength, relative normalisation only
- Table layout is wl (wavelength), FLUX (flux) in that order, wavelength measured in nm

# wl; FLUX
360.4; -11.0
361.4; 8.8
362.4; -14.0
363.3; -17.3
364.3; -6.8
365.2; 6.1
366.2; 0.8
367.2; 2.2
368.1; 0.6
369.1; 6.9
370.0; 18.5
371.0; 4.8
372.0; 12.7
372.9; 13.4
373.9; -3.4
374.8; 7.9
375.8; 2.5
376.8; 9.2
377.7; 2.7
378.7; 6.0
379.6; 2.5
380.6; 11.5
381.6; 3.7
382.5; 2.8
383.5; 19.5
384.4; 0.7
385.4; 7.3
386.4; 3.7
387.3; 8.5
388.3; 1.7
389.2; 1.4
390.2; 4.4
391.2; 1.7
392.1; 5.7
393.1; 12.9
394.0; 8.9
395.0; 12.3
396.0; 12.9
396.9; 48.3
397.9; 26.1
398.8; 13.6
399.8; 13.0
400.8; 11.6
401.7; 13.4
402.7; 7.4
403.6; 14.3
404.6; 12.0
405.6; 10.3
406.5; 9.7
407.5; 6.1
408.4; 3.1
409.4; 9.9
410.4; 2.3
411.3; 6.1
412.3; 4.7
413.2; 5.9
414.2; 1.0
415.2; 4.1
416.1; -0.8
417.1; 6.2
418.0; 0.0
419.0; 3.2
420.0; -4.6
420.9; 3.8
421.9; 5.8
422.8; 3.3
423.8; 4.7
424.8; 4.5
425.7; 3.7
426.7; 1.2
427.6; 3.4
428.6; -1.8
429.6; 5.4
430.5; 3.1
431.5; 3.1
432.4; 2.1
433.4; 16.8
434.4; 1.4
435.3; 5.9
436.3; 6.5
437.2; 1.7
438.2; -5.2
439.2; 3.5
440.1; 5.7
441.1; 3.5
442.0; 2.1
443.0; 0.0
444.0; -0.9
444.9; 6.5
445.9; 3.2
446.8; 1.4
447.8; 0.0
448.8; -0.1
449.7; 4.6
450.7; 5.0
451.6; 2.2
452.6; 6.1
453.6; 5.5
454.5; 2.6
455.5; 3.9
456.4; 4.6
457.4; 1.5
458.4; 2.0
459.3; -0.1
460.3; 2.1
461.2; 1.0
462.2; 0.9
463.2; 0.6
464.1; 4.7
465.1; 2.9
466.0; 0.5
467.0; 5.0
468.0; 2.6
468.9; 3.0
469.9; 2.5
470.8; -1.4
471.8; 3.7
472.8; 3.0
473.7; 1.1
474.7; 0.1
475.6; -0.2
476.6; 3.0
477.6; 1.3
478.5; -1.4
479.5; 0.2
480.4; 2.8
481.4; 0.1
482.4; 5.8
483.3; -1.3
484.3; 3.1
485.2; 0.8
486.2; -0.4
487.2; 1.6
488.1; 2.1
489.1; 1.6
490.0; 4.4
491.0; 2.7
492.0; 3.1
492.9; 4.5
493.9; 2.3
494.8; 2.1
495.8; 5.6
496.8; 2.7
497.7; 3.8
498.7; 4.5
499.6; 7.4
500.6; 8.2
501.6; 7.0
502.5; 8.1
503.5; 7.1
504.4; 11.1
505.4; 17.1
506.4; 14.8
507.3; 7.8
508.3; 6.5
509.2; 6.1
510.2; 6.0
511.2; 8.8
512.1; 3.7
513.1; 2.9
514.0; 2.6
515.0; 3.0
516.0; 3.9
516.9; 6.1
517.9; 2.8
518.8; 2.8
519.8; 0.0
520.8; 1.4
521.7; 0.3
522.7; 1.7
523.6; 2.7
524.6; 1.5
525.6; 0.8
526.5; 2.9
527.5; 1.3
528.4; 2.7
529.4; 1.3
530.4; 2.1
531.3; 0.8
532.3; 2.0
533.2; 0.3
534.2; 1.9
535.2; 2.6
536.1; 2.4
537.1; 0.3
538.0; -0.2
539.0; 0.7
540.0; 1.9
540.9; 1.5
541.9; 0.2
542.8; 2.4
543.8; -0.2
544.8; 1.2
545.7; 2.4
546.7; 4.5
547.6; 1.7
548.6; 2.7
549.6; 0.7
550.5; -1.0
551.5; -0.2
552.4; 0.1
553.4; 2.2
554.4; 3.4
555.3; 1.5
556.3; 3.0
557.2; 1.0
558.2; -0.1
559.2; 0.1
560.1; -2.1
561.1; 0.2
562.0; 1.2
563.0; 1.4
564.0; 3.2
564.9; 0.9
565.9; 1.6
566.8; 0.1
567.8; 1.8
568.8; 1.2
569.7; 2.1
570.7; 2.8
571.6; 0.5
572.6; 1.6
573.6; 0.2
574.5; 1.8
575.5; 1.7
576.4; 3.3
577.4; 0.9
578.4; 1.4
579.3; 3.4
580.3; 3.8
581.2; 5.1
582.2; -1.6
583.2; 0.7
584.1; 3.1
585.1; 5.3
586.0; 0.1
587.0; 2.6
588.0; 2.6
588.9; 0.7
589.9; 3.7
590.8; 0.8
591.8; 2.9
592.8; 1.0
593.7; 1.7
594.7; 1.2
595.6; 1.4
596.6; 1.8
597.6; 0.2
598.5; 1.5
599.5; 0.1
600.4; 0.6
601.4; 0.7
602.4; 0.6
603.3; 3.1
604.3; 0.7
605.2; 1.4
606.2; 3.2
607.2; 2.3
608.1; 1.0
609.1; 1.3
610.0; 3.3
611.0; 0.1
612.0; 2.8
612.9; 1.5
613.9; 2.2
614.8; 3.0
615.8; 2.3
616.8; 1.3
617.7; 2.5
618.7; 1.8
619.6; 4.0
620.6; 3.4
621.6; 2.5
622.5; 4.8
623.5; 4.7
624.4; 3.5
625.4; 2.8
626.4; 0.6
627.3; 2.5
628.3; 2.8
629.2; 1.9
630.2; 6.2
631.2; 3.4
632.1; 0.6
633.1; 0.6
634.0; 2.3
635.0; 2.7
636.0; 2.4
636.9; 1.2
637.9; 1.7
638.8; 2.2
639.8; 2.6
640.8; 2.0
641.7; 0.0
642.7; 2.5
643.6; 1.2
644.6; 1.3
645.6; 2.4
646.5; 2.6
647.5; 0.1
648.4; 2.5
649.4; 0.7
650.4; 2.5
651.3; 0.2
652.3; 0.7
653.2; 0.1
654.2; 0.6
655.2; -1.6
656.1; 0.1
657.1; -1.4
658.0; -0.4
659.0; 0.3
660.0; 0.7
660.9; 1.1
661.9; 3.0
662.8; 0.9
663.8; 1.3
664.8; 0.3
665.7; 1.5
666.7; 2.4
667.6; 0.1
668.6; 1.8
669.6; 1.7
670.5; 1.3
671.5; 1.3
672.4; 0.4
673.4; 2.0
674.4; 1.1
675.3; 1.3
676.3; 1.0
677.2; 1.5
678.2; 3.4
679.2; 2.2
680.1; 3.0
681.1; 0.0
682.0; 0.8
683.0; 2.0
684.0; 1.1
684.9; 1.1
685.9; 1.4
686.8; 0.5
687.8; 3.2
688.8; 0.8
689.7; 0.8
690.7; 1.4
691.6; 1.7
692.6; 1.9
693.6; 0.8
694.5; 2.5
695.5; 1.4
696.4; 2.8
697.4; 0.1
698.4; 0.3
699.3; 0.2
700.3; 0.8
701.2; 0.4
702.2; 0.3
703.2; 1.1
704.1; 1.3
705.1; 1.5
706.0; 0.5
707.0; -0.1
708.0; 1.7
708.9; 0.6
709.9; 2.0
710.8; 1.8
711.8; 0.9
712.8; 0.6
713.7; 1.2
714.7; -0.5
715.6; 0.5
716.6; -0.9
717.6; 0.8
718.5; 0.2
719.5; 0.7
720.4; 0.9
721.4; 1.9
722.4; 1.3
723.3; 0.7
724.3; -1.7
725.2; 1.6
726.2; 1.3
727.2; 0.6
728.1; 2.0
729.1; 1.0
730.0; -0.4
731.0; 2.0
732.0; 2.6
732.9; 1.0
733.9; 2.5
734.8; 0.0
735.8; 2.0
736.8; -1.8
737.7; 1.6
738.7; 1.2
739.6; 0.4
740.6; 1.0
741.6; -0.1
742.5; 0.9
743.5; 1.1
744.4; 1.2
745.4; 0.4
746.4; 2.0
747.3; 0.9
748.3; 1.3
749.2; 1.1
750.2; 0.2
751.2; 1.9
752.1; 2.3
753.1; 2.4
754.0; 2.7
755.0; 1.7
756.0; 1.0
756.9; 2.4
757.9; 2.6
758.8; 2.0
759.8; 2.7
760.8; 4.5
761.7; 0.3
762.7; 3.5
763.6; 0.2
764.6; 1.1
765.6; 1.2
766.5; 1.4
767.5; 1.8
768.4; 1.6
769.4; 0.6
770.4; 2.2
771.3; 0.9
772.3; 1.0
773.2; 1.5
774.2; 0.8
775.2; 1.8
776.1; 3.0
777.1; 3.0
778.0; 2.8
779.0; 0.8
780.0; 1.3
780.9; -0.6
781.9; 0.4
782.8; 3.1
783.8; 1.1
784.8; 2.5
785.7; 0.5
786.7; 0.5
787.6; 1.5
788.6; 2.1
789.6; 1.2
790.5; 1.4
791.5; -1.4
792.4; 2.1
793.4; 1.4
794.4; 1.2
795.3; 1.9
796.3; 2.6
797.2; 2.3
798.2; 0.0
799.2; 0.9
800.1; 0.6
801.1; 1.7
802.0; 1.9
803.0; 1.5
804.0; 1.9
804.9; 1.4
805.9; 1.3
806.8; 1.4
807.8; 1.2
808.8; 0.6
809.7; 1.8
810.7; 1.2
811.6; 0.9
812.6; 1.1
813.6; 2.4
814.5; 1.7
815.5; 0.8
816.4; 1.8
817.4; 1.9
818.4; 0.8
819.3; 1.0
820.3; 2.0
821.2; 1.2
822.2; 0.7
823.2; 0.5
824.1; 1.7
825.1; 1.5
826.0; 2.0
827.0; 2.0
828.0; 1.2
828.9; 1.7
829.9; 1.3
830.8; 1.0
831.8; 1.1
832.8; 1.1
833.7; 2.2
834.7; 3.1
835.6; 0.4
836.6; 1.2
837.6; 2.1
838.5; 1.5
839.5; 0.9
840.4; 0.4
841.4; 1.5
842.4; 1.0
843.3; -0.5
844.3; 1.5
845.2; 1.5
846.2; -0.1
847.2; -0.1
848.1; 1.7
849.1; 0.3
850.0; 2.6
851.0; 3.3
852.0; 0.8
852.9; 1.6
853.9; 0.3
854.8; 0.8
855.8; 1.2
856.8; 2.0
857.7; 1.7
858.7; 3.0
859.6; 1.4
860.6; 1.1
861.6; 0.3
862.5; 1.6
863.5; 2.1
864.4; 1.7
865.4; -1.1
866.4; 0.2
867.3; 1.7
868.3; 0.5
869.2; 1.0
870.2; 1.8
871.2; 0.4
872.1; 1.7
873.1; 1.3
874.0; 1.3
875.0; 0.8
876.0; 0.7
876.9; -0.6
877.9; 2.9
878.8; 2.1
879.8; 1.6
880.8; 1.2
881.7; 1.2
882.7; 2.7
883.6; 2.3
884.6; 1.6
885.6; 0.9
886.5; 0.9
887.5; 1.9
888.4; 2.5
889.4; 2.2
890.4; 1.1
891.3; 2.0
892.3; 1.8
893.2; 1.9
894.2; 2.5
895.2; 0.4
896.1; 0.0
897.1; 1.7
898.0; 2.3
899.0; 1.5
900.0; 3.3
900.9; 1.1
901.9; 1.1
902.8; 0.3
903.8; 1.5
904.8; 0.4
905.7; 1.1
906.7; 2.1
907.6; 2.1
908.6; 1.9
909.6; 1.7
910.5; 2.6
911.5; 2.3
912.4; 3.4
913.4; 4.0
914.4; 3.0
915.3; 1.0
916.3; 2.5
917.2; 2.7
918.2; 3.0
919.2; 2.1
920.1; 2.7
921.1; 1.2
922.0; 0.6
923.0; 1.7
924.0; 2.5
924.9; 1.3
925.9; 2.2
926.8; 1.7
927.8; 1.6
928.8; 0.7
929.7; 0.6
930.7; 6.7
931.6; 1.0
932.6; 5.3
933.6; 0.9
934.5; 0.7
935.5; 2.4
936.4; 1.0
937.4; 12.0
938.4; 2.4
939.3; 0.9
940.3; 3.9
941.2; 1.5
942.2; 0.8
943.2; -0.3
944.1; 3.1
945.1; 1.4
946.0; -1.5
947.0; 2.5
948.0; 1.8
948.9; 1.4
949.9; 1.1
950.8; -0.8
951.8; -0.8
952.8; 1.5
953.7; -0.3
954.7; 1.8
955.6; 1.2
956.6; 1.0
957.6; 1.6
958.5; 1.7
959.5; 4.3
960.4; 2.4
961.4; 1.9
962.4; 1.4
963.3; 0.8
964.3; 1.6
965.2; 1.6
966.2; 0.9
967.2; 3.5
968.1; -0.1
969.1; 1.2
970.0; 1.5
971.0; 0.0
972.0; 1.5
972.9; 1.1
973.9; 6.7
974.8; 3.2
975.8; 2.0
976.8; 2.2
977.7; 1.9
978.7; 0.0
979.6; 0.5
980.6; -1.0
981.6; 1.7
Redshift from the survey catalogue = 2.27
